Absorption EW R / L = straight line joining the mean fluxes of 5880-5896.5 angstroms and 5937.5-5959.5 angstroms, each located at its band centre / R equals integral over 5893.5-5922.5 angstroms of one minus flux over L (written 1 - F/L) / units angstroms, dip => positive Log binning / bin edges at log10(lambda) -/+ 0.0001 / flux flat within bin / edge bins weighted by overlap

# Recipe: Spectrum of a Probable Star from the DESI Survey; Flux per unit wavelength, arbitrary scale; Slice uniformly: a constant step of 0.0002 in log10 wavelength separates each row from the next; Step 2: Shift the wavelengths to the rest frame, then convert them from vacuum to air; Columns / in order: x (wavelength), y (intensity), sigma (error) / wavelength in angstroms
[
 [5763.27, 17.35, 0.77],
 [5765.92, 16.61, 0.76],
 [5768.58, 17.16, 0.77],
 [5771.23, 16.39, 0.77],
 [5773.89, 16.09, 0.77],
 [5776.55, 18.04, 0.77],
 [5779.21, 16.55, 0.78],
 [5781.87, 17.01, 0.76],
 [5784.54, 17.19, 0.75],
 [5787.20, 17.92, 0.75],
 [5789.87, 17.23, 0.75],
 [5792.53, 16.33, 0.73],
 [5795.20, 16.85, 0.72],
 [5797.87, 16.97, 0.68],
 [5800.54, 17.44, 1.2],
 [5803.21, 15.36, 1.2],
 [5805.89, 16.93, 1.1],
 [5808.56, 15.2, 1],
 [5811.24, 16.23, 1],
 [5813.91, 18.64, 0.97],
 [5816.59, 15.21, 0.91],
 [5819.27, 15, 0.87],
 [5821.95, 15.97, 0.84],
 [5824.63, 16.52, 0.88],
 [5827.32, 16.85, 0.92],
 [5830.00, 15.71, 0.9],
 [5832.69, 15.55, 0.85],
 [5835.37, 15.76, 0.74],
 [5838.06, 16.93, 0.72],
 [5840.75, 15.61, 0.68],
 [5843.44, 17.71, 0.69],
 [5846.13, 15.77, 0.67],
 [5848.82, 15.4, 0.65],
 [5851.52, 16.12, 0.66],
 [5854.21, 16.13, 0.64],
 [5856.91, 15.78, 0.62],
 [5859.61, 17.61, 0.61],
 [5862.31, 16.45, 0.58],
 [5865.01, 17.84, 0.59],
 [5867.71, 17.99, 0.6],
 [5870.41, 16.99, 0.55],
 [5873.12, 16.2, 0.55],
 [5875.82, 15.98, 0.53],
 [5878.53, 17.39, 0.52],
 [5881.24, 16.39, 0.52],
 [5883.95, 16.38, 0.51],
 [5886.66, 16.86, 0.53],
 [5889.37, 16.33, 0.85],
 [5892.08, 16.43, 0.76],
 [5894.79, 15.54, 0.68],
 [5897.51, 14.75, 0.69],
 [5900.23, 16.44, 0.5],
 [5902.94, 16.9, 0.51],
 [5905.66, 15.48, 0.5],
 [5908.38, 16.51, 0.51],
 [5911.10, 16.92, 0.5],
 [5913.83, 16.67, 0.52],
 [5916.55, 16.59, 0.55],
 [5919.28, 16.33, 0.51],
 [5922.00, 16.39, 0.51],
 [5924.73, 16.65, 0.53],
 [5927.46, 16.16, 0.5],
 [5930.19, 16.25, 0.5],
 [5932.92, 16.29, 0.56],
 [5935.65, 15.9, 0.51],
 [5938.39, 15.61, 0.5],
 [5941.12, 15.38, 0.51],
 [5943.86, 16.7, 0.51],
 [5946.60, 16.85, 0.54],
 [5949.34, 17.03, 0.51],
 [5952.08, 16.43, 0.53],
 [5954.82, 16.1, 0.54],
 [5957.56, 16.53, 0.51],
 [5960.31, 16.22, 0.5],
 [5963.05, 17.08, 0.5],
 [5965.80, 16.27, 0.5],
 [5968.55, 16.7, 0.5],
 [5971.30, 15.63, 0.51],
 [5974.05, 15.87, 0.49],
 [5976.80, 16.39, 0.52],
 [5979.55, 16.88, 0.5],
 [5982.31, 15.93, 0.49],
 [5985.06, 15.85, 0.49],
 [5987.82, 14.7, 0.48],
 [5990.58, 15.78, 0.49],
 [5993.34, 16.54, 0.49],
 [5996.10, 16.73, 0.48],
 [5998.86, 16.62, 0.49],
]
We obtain 0.1 angstroms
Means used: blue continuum 16.3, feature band 16.2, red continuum 16.3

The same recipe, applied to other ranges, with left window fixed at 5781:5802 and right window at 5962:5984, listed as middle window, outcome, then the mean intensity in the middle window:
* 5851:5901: 0.7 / 16.5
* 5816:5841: 1.5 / 15.9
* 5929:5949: 0.3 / 16.2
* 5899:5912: 0.1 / 16.4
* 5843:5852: 0.4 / 16.1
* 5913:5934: 0.2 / 16.4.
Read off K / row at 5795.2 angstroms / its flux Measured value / 16.85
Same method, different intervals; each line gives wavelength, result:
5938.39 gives 15.61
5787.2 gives 17.92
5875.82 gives 15.98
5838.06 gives 16.93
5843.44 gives 17.71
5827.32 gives 16.85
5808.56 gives 15.2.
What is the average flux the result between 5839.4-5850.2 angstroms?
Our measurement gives 16.1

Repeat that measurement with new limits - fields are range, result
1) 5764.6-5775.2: 16.6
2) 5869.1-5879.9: 16.6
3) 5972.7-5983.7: 16.3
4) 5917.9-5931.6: 16.4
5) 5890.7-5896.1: 16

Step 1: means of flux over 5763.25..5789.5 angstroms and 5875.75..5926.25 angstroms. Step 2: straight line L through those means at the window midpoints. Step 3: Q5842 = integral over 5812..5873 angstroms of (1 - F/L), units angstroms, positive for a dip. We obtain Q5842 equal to 0.9 angstroms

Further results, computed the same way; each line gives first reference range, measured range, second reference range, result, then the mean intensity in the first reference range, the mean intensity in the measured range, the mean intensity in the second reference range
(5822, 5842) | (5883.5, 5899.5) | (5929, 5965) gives 0.2 angstroms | 16.1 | 16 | 16.3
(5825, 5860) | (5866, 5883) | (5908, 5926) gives -0.5 angstroms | 16.2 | 16.8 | 16.6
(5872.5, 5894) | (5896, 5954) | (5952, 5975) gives 0.4 angstroms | 16.5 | 16.3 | 16.3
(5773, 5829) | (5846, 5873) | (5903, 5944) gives -0.3 angstroms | 16.6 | 16.6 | 16.3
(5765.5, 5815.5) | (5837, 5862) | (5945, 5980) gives 0.6 angstroms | 16.8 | 16.3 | 16.5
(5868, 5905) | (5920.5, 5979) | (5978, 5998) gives -0.4 angstroms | 16.4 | 16.3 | 16.1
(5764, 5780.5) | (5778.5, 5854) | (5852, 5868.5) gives 2.0 angstroms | 16.8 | 16.4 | 16.9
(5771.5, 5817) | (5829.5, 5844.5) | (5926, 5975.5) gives 0.4 angstroms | 16.8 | 16.2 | 16.3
